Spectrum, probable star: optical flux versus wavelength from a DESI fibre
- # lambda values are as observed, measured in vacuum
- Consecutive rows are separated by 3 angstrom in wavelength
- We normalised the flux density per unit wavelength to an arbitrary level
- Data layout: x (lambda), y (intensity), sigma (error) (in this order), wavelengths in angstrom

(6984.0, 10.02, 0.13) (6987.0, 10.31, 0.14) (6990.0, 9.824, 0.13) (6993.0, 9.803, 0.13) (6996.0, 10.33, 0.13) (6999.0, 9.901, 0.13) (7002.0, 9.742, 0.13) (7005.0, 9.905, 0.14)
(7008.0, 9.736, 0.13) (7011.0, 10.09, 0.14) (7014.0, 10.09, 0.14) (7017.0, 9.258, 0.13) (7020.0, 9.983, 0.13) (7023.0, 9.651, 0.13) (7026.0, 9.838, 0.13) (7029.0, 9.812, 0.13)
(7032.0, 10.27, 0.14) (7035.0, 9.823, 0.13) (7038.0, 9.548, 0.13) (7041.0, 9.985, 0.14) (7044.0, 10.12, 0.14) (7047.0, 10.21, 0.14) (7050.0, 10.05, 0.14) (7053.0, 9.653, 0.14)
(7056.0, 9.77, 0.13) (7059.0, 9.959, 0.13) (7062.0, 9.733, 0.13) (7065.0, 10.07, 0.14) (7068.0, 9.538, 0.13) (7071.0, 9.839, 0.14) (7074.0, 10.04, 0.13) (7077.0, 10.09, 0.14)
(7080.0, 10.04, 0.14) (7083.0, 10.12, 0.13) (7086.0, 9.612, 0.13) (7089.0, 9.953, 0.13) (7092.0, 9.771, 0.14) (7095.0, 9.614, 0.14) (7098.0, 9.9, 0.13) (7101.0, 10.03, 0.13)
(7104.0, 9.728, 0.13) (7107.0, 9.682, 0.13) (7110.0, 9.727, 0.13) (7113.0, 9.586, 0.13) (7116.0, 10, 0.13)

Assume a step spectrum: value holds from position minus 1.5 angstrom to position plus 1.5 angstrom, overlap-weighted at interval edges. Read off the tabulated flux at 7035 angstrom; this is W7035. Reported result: 9.823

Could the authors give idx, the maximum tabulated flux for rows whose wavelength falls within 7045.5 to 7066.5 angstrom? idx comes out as 10.21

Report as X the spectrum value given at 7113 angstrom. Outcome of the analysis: 9.586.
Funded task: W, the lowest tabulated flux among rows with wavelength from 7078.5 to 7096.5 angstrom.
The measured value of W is 9.612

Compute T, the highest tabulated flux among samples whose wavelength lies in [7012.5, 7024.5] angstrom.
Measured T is 10.09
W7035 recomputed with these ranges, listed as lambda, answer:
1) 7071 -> 9.839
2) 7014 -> 10.09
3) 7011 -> 10.09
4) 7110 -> 9.727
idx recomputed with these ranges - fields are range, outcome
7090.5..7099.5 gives 9.9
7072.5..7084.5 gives 10.12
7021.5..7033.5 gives 10.27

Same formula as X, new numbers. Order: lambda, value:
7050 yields 10.05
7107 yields 9.682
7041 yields 9.985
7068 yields 9.538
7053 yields 9.653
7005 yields 9.905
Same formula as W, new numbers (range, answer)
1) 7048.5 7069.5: 9.538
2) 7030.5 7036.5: 9.823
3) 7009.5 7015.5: 10.09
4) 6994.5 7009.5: 9.736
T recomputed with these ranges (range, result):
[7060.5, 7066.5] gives 10.07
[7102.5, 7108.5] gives 9.728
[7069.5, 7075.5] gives 10.04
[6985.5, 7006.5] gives 10.33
